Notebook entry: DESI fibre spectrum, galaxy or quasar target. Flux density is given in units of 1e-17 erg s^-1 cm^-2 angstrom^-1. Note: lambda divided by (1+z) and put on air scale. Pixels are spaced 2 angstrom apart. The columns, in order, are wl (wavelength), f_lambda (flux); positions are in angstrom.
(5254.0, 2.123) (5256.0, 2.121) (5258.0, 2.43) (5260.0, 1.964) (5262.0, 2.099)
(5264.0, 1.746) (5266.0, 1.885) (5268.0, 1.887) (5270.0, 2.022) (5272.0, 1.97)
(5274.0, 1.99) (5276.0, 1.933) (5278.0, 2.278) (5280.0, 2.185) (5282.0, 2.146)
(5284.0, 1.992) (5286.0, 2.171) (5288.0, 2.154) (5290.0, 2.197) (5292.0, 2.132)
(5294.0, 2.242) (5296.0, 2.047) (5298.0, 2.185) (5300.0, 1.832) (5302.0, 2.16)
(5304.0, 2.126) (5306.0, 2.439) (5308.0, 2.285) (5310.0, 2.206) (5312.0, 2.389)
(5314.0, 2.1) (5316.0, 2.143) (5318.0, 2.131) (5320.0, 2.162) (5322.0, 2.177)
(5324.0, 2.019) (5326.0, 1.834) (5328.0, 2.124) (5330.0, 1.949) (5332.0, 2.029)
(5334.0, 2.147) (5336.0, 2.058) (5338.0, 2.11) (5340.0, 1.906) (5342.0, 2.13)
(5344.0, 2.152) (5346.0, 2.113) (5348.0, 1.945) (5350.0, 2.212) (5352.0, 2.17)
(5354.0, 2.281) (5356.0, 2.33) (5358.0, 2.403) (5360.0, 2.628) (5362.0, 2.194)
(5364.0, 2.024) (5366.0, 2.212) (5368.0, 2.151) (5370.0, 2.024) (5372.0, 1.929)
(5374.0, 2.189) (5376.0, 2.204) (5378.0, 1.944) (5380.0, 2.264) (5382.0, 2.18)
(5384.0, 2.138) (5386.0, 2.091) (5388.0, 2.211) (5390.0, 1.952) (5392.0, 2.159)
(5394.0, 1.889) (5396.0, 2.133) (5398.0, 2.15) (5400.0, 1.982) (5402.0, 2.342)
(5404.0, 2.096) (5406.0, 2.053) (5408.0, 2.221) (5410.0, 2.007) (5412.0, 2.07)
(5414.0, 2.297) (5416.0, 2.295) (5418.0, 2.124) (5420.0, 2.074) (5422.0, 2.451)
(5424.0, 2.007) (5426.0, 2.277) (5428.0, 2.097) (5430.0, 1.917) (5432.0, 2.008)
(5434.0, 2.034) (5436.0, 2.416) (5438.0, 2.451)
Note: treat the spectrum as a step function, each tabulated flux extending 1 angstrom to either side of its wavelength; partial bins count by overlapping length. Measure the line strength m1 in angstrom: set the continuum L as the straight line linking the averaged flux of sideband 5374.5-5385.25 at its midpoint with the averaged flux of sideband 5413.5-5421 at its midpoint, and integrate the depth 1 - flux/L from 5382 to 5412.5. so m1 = 0.9 angstrom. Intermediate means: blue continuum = 2.15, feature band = 2.1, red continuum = 2.19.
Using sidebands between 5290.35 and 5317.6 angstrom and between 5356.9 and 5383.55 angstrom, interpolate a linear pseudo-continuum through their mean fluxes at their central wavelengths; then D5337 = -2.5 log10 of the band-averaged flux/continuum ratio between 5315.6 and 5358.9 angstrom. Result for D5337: 0.03 mag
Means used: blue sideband 2.18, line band 2.11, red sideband 2.18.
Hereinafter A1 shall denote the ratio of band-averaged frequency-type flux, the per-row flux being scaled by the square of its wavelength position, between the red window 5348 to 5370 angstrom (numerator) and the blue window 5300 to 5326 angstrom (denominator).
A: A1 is 1.0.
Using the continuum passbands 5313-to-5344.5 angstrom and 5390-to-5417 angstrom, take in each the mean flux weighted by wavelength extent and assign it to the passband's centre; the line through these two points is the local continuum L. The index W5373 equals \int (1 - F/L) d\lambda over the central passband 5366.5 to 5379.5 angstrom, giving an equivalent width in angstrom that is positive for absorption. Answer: 0.10 angstrom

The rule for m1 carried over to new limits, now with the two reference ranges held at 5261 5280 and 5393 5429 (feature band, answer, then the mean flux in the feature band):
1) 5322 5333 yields 0.2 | 2.01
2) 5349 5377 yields -1.6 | 2.21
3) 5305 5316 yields -1.3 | 2.27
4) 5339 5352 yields -0.1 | 2.08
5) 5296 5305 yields -0.2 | 2.07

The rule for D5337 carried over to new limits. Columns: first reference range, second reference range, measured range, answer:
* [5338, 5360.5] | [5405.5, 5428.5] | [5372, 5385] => 0.023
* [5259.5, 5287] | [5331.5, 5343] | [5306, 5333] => -0.041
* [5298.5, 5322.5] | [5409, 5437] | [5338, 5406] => 0.011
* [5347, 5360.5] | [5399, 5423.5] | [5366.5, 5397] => 0.060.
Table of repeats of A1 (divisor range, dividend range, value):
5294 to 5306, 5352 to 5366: 1.11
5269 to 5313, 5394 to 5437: 1.05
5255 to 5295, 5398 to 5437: 1.09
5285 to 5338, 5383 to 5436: 1.03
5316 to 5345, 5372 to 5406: 1.04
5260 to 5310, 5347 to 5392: 1.07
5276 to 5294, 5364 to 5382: 1.02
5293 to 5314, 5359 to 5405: 1.00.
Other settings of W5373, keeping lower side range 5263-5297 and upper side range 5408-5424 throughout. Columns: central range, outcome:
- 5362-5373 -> 0.3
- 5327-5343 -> 0.4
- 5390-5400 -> 0.5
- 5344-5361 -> -1.1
